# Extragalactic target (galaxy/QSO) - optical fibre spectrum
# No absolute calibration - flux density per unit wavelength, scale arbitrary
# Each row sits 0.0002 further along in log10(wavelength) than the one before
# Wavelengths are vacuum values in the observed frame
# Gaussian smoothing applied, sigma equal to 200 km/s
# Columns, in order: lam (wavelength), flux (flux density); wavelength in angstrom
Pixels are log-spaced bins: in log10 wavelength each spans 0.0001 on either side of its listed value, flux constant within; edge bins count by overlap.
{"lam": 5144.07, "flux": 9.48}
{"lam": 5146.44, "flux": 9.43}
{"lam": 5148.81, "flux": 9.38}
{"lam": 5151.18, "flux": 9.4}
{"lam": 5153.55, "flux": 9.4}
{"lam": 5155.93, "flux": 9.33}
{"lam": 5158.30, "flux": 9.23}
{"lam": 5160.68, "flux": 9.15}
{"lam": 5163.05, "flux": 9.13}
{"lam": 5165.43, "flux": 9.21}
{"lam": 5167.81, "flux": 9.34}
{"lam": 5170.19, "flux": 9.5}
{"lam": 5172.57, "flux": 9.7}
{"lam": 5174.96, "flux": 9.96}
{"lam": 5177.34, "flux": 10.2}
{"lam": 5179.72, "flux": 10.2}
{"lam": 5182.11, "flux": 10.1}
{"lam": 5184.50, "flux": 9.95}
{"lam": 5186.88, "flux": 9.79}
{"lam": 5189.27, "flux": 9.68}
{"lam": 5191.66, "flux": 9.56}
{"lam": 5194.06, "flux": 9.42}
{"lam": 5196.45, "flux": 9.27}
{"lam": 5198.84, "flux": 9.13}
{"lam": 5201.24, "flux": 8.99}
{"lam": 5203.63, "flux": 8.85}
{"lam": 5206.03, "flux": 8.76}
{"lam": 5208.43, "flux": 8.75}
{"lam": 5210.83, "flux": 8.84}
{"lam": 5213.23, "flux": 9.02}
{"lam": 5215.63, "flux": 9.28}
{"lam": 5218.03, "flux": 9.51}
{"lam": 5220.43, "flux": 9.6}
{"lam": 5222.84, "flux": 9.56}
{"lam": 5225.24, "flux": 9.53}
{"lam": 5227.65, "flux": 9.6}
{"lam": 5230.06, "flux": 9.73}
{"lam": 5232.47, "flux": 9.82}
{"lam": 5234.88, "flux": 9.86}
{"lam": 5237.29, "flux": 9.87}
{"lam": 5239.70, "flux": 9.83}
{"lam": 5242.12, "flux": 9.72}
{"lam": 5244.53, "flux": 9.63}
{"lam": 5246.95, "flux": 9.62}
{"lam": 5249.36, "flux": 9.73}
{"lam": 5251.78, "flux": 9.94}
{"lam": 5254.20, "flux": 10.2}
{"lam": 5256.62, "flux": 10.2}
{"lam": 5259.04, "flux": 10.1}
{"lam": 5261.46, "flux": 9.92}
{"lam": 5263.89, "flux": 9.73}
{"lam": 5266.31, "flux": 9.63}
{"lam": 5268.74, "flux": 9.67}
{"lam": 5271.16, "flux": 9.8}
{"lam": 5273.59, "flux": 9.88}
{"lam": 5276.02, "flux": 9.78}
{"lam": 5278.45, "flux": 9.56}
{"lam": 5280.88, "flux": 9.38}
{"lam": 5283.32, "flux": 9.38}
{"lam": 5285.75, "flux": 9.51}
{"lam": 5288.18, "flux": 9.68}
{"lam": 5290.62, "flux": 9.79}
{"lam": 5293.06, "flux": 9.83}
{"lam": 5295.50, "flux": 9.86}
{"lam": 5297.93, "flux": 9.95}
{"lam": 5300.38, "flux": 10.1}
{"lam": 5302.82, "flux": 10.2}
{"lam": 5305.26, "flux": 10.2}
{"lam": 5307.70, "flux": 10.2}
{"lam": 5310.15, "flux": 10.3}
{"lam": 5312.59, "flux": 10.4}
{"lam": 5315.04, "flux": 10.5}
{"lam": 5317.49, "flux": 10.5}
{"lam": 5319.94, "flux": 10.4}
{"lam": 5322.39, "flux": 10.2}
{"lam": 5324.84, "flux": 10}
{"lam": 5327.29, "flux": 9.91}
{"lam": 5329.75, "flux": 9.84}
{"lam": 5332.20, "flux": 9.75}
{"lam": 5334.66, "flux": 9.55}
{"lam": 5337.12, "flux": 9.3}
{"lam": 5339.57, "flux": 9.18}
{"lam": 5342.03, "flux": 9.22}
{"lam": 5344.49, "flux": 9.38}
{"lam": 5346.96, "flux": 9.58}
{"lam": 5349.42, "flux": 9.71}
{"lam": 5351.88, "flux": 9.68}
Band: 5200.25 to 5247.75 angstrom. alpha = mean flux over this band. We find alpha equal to 9.42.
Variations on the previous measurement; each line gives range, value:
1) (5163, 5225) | 9.44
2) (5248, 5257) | 10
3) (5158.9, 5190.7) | 9.68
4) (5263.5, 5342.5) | 9.86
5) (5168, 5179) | 9.81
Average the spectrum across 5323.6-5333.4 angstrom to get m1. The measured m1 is 9.88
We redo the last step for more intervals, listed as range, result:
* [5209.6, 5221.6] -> 9.25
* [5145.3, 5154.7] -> 9.41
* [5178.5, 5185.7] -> 10.1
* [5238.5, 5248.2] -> 9.7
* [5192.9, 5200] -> 9.28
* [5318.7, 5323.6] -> 10.3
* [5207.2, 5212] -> 8.79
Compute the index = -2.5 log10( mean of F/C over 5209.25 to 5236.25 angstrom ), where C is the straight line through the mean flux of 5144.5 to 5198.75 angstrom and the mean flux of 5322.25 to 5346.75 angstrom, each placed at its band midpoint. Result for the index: 0.01 mag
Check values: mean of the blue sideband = 9.55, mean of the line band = 9.48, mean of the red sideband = 9.6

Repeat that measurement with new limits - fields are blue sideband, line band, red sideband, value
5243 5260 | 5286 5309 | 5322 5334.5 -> -0.01 mag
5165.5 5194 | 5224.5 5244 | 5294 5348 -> 0.01 mag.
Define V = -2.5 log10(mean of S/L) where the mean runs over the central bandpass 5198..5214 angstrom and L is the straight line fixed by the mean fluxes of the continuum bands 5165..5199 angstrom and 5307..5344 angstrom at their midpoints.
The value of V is 0.098 mag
